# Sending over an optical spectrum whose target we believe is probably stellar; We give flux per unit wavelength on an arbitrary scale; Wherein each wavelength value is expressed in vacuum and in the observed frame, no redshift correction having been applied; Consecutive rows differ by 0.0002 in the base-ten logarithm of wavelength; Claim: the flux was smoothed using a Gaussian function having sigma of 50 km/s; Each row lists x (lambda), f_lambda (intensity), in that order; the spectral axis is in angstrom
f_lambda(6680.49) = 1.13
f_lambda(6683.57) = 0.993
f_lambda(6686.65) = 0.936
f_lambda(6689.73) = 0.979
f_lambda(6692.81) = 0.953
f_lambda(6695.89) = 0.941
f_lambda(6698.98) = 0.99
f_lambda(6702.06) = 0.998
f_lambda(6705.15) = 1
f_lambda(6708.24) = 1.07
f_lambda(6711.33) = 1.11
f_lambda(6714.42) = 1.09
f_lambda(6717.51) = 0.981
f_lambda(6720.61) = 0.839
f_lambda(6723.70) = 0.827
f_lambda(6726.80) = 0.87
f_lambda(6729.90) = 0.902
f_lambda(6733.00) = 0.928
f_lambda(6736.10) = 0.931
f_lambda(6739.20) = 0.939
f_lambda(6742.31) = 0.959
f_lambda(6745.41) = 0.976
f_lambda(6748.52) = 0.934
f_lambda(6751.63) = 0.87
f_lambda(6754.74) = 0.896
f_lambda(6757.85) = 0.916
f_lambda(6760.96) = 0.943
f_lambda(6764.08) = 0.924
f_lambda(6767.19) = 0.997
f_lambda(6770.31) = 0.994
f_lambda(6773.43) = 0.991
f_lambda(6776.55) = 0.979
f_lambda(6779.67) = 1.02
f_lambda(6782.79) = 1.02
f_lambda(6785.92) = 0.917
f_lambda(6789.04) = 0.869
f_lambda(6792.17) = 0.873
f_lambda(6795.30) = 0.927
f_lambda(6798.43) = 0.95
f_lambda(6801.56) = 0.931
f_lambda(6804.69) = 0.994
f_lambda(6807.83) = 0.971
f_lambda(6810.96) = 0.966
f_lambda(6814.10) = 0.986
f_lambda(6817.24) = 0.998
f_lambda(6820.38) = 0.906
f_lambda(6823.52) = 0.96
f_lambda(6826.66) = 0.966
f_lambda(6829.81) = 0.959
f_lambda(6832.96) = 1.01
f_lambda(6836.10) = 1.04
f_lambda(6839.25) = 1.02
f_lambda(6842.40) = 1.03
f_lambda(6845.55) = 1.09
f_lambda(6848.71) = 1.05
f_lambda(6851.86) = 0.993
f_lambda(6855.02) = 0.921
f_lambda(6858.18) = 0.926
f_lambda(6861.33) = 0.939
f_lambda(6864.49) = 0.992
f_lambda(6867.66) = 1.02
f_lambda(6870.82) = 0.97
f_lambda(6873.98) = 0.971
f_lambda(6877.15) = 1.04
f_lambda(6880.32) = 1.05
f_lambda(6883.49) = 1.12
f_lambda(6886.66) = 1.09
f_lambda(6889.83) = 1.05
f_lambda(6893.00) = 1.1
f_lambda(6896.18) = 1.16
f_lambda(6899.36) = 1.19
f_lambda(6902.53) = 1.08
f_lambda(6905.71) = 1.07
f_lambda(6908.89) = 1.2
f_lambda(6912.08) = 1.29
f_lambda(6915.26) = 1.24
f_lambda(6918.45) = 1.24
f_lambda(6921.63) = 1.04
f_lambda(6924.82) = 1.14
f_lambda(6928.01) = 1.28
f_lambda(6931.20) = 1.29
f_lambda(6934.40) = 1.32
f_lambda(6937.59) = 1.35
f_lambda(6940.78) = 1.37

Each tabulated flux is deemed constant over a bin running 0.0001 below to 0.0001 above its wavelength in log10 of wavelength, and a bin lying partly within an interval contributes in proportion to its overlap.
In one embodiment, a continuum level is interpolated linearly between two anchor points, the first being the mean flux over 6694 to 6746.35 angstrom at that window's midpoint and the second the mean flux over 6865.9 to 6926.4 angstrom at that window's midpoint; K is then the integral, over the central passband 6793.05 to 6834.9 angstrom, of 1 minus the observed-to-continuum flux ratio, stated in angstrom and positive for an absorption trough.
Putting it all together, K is 3.1 angstrom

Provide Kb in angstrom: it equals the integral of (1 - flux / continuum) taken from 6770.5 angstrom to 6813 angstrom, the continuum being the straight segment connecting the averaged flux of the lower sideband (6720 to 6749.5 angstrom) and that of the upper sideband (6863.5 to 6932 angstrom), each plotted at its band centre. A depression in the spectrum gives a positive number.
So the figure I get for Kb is 1.2 angstrom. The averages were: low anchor 0.912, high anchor 1.12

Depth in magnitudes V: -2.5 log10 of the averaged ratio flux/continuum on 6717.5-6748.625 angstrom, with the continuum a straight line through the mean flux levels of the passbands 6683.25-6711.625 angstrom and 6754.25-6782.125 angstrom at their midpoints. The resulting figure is 0.08 mag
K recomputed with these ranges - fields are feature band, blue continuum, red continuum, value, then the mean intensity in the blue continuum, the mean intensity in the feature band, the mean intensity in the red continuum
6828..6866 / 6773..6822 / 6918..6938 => 2.2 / 0.955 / 0.997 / 1.23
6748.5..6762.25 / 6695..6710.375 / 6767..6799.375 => 0.9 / 1.01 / 0.909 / 0.956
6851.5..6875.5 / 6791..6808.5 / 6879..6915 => 2.3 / 0.941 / 0.965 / 1.13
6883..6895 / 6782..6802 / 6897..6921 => 0.5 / 0.923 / 1.09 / 1.18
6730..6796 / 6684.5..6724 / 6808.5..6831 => 2.1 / 0.983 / 0.942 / 0.963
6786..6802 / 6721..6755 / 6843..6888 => 0.8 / 0.91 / 0.909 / 1.01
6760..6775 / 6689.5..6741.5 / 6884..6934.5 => 0.7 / 0.961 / 0.971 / 1.17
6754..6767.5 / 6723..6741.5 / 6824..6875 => -0.1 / 0.905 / 0.932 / 0.993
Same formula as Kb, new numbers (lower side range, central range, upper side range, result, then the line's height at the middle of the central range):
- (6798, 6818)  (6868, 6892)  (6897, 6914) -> 1.6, 1.12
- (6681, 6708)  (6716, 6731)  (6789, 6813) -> 1.4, 0.972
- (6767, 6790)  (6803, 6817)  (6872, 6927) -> 0.5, 1.01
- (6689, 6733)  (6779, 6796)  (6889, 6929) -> 1.7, 1.04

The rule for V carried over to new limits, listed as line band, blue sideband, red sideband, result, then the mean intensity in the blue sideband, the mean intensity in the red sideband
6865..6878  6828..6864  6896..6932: 0.07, 0.998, 1.18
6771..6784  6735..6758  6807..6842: -0.06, 0.928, 0.982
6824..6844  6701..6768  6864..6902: 0.03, 0.949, 1.07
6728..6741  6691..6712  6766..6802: 0.07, 1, 0.956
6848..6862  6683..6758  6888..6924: 0.14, 0.953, 1.15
